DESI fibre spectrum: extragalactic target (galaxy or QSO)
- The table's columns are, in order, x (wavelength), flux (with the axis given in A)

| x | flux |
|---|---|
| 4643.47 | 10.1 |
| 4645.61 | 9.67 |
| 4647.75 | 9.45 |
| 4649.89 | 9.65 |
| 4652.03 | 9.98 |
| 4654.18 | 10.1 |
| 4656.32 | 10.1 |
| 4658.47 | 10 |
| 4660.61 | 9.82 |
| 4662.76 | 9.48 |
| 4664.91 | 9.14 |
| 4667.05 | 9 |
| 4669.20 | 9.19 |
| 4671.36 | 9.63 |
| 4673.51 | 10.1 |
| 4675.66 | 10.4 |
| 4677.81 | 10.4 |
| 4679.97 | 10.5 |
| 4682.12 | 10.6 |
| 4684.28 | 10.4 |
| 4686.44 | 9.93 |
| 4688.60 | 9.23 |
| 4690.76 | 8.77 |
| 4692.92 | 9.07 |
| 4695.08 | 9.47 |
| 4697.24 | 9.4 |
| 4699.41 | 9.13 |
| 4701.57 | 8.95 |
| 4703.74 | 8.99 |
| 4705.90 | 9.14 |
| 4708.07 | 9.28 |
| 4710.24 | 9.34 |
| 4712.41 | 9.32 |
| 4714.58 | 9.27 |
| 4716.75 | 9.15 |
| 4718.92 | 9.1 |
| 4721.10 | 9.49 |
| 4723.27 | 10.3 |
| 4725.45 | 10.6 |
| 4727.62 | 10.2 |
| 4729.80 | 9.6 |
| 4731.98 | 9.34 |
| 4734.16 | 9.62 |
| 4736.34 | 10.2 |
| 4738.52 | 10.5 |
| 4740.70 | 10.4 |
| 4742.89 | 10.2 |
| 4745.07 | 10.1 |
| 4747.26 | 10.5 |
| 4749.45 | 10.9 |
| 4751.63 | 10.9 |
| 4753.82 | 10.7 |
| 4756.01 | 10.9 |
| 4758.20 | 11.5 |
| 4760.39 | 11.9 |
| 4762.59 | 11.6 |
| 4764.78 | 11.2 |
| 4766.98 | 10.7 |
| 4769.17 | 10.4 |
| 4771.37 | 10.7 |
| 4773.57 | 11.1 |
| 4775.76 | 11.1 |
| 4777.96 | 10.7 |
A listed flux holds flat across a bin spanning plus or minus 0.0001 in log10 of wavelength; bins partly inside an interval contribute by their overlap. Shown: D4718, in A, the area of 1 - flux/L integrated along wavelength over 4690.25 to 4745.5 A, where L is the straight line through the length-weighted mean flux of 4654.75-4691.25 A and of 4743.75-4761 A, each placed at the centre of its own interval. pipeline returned 4.5 A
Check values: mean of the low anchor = 9.83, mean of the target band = 9.58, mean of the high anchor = 10.9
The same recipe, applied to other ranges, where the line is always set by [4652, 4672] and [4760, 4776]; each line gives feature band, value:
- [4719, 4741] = 1.2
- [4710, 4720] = 1.1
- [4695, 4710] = 1.5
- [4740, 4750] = 0.3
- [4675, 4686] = -0.6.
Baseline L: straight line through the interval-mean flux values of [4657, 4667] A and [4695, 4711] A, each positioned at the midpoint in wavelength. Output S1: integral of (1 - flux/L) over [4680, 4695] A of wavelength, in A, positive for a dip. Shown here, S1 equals -0.6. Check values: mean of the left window 9.57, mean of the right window 9.19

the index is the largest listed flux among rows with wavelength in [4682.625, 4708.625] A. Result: 10.4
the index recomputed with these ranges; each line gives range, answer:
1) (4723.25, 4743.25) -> 10.6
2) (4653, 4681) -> 10.5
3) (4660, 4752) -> 10.9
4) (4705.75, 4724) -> 10.3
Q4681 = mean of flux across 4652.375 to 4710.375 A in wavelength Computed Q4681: 9.62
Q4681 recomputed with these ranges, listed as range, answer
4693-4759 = 9.87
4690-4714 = 9.18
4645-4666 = 9.74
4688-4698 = 9.18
